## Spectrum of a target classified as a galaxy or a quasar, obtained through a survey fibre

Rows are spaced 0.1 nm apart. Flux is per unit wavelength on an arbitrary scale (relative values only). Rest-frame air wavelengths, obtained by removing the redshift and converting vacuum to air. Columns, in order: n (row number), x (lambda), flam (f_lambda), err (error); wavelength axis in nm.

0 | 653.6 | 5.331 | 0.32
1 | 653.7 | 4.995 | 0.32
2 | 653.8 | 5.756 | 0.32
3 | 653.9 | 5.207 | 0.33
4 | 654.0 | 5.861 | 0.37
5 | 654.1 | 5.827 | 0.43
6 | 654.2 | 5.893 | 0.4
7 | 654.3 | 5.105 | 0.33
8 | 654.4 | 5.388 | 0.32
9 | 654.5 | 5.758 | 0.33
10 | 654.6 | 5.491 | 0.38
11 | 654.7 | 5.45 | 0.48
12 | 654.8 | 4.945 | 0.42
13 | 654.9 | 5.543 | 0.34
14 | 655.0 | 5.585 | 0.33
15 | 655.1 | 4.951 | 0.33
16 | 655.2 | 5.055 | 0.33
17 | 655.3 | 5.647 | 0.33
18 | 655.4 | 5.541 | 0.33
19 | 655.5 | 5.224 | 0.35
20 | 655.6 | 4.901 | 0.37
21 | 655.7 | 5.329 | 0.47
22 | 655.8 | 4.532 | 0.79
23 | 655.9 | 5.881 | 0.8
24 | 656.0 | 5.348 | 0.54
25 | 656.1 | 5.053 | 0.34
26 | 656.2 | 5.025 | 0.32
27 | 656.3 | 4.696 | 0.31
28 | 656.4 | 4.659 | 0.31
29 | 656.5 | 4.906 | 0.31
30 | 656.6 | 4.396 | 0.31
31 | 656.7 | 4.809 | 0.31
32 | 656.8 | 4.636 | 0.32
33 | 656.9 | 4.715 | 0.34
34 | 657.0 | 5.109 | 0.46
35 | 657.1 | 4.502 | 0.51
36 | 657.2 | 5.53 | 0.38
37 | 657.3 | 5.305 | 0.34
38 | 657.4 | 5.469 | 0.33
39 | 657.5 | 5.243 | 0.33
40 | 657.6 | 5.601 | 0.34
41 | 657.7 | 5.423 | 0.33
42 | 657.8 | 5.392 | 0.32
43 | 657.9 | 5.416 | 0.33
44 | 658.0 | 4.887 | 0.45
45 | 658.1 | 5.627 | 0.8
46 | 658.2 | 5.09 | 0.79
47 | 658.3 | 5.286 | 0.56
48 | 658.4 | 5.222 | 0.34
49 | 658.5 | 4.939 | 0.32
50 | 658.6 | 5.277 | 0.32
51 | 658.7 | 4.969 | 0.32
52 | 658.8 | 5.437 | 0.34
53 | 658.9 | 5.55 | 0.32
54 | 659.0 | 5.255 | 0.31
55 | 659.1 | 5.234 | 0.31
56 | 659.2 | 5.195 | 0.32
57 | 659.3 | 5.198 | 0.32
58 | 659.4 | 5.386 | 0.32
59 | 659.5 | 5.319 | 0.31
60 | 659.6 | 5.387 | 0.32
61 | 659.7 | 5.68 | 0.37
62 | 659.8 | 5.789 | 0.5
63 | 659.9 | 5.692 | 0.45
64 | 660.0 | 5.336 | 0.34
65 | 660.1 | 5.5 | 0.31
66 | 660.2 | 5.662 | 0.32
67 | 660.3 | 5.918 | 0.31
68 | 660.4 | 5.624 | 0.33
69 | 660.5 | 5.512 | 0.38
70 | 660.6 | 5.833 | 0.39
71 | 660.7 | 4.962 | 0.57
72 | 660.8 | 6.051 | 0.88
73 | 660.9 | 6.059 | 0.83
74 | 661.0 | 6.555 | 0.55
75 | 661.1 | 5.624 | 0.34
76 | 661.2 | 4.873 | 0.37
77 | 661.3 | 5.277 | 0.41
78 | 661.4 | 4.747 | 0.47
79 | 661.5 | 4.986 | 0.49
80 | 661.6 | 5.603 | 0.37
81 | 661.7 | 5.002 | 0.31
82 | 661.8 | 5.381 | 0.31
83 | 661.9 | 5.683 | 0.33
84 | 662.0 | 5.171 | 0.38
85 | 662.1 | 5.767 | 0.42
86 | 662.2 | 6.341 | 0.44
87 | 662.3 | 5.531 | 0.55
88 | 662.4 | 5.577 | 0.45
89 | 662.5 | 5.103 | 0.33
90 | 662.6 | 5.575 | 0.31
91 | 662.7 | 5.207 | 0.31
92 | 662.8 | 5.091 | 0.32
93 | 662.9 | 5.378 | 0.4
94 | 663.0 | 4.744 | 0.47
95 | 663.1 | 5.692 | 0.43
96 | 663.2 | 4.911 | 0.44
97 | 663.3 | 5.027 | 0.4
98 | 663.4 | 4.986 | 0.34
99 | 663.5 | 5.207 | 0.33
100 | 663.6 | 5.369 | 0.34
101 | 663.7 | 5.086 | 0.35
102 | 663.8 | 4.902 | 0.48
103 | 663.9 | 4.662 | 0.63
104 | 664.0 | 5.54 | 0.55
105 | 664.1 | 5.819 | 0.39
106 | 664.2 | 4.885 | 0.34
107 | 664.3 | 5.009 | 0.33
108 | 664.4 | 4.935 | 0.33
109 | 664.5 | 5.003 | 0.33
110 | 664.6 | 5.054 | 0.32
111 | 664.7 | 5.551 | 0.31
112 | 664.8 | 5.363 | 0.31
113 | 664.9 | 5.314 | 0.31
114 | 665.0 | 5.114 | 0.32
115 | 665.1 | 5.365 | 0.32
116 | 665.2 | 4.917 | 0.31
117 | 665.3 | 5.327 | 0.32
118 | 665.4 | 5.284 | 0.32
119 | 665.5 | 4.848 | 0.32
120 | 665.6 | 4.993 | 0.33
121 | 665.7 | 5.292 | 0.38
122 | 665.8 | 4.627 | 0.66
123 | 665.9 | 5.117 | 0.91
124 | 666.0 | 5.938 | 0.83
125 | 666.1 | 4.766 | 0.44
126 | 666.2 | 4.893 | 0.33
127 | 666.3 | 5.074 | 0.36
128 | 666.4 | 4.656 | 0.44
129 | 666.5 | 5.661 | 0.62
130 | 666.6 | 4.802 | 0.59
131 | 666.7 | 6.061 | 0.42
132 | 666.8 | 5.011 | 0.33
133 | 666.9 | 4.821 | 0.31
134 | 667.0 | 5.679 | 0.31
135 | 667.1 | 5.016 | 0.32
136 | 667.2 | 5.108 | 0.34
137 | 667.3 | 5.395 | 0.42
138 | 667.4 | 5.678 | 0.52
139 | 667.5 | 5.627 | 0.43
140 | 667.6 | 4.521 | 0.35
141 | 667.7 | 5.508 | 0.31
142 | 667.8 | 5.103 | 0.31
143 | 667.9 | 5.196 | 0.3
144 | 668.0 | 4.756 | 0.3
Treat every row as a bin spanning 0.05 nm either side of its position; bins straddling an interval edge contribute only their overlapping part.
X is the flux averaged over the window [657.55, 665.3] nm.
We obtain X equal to 5.35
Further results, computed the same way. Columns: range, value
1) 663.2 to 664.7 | 5.11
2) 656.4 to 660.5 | 5.27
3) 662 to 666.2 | 5.22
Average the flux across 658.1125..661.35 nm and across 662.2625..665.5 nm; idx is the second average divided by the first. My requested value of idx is 1.0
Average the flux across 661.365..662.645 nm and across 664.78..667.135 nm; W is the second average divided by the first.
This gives 0.95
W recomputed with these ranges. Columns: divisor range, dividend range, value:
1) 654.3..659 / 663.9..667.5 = 1.00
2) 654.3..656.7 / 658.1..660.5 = 1.04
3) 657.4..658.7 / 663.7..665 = 0.98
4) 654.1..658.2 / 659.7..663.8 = 1.04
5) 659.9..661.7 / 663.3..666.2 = 0.93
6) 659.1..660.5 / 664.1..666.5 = 0.93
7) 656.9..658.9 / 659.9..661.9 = 1.05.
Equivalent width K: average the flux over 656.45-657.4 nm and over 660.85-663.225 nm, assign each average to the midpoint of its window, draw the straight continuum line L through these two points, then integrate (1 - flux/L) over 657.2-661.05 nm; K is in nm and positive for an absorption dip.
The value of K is -0.245 nm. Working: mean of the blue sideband 4.91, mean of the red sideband 5.42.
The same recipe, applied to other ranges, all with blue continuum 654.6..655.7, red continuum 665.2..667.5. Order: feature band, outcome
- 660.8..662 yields -0.05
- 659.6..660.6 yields -0.07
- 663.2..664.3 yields 0.02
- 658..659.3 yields 0.01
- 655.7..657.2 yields 0.11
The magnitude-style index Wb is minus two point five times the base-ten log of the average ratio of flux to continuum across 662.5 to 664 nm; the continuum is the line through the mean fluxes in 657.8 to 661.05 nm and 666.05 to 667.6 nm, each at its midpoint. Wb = 0.04 mag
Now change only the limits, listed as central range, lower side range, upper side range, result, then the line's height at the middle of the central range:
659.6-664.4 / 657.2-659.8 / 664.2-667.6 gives -0.03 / 5.25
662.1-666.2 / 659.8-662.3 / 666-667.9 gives 0.03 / 5.37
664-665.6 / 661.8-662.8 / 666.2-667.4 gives 0.03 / 5.35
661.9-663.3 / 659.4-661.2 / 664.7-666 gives 0.01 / 5.43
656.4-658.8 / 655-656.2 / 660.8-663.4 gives 0.03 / 5.28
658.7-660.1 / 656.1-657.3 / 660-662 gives -0.03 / 5.26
